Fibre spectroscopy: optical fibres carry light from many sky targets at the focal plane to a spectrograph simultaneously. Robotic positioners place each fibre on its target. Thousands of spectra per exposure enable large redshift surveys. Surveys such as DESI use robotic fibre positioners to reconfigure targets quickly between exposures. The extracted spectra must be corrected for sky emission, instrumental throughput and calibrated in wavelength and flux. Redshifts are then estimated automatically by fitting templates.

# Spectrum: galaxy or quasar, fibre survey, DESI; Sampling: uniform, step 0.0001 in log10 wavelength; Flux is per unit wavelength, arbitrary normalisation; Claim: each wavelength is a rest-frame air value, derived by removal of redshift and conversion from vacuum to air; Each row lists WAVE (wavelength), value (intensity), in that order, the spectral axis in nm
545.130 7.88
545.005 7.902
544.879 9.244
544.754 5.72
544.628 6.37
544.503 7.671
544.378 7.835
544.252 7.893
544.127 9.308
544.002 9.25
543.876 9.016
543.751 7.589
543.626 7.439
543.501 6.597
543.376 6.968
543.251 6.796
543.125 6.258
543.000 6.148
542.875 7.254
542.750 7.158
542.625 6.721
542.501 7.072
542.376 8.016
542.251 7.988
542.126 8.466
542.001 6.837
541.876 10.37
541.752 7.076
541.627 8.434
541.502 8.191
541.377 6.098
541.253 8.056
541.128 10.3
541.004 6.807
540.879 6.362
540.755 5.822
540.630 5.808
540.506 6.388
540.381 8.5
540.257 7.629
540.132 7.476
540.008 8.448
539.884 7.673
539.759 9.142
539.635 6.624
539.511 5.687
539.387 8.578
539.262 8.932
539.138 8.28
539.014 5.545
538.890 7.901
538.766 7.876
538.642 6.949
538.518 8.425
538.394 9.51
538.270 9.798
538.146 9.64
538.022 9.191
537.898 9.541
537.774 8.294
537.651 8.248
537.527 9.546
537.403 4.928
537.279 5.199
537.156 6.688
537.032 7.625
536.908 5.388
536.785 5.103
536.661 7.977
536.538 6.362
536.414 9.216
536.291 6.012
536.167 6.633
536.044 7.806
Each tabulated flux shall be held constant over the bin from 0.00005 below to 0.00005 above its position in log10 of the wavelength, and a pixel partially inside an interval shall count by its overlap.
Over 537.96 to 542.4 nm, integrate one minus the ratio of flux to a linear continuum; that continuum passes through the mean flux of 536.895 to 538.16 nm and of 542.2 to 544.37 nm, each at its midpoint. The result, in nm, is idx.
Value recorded -0.15 nm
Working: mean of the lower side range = 7.67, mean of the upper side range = 7.5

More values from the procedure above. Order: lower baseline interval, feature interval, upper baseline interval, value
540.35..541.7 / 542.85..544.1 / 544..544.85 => 0.03 nm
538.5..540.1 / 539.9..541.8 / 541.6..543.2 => 0.04 nm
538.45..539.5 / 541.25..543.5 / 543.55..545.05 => 0.13 nm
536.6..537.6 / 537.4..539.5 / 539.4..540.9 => -0.46 nm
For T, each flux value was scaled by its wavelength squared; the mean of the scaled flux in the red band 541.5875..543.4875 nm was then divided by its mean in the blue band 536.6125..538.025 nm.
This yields 1.0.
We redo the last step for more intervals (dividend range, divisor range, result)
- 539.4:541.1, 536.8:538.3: 0.94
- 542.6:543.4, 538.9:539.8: 0.91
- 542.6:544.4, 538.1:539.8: 0.95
